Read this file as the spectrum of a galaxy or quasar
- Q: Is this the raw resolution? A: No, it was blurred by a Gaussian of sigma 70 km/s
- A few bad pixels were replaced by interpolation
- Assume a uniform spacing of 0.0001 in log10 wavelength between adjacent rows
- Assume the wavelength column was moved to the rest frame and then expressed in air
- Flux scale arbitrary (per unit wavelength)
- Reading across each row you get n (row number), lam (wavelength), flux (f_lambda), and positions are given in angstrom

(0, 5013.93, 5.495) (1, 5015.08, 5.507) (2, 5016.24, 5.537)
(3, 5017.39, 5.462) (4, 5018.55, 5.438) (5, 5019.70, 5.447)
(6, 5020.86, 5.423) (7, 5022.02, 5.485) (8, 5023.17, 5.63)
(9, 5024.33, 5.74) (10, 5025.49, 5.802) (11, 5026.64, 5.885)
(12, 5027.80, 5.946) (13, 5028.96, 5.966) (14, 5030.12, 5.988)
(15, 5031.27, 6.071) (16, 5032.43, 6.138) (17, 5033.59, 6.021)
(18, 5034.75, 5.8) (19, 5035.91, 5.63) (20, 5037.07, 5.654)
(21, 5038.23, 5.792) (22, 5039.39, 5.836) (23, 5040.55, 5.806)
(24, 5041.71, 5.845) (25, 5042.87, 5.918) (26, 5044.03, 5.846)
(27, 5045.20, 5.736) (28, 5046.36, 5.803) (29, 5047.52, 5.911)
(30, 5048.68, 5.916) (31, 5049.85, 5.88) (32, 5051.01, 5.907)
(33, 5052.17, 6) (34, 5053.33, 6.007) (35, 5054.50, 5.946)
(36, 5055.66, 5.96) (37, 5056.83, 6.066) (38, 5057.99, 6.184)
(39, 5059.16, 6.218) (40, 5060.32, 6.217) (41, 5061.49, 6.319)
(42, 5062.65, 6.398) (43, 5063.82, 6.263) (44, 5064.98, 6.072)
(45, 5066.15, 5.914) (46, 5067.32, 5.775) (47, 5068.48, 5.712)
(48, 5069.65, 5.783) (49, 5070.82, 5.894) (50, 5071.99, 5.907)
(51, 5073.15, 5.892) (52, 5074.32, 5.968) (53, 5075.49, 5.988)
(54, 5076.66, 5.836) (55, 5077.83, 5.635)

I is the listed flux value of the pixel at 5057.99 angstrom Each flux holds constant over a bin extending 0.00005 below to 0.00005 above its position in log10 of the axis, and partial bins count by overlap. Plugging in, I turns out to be 6.184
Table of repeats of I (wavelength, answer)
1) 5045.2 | 5.736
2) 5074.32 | 5.968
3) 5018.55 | 5.438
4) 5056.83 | 6.066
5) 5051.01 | 5.907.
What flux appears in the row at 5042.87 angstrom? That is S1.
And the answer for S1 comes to 5.918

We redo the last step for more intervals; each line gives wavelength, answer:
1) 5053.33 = 6.007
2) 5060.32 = 6.217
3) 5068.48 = 5.712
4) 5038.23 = 5.792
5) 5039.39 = 5.836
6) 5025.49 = 5.802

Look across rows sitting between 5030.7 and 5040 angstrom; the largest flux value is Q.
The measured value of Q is 6.138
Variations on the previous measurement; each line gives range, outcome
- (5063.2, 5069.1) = 6.263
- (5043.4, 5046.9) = 5.846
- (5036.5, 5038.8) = 5.792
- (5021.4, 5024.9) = 5.74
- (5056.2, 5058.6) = 6.184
